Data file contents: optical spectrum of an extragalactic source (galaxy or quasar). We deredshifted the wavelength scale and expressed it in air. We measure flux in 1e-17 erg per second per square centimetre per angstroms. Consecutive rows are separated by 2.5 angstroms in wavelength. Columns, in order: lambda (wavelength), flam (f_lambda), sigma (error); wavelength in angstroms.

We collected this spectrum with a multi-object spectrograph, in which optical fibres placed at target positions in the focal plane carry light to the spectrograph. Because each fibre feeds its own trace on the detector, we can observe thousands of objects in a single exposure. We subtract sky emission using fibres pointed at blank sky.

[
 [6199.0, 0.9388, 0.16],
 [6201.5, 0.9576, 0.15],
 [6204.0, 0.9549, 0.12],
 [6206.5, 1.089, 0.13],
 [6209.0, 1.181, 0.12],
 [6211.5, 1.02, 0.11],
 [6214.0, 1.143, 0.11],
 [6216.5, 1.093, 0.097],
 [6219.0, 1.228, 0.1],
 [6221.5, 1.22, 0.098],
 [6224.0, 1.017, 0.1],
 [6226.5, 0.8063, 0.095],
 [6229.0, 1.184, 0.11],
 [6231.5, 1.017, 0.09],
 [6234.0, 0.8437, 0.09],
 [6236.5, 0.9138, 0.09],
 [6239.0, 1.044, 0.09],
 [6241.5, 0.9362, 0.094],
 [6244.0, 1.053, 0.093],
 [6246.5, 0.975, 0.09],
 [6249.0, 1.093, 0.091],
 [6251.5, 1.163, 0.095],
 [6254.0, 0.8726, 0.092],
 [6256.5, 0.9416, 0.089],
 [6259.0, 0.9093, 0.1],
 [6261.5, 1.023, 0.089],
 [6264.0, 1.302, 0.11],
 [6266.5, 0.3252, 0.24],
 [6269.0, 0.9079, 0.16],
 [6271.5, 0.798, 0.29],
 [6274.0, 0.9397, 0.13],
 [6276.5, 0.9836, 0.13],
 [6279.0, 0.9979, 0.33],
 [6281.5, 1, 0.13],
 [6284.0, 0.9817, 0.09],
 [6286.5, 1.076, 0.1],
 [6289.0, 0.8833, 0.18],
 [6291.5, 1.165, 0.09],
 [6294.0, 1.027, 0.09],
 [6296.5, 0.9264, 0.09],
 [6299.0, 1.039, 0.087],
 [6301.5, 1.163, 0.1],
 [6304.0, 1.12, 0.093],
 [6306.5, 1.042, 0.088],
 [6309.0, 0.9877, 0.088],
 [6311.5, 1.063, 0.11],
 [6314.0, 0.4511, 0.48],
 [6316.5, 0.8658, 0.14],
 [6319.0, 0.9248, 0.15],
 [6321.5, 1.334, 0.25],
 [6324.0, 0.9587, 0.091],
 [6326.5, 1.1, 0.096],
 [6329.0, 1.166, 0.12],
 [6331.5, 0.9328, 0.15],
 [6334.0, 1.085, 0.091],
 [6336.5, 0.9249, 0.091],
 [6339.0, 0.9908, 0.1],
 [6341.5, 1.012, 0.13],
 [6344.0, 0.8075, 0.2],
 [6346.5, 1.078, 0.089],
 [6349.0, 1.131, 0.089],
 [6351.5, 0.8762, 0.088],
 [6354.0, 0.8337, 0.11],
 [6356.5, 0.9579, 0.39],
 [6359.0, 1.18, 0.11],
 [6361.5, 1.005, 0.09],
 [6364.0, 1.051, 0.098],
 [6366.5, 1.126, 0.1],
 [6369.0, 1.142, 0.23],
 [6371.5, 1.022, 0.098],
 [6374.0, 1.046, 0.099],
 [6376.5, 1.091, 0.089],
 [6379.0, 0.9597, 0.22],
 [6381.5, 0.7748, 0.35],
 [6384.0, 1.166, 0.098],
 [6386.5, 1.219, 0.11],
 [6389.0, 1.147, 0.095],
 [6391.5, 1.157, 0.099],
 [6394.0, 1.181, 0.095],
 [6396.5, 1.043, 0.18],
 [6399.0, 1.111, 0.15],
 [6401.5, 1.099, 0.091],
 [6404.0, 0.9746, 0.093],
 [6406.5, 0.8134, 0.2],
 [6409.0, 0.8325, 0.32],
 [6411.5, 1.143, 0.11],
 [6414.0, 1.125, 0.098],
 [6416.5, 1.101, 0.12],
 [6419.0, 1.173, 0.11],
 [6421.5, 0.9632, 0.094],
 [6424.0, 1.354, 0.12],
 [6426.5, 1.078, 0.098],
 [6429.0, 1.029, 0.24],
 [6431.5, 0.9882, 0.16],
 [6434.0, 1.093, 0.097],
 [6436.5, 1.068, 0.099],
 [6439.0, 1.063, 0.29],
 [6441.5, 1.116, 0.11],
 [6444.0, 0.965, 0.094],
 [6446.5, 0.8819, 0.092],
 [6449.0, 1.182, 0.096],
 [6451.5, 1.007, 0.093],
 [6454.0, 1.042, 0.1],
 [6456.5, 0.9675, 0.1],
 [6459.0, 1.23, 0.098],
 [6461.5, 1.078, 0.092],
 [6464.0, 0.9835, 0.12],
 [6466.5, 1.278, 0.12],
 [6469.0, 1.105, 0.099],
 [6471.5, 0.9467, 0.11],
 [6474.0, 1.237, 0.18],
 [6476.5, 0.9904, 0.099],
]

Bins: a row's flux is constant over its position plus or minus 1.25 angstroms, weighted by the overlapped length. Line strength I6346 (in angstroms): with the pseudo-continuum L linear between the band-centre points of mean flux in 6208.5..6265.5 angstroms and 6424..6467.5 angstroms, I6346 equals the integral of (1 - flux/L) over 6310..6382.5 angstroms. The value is 3.9 angstroms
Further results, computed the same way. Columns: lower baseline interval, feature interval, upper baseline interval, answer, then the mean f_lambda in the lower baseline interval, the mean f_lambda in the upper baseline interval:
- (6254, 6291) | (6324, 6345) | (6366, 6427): 0.0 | 0.936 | 1.07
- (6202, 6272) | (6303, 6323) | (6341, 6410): 0.9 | 1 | 1.03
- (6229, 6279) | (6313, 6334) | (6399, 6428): 0.5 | 0.957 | 1.06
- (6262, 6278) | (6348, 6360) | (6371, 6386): 0.0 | 0.885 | 1.02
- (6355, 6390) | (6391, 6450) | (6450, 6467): 0.4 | 1.06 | 1.08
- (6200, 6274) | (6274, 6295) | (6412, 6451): 0.2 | 0.999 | 1.08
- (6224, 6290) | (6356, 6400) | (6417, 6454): -1.9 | 0.962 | 1.07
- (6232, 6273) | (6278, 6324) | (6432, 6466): -1.4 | 0.945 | 1.06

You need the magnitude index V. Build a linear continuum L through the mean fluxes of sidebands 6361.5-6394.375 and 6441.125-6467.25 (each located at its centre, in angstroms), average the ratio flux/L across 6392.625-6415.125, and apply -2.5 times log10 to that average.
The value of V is 0.04 mag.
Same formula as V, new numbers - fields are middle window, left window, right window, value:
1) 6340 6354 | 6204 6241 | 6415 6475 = 0.11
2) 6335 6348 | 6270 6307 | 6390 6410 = 0.06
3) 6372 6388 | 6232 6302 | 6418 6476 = 0.00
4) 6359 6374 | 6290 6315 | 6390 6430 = -0.03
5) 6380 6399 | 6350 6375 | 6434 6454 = -0.07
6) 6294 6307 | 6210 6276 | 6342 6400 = -0.04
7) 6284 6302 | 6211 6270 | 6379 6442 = -0.01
